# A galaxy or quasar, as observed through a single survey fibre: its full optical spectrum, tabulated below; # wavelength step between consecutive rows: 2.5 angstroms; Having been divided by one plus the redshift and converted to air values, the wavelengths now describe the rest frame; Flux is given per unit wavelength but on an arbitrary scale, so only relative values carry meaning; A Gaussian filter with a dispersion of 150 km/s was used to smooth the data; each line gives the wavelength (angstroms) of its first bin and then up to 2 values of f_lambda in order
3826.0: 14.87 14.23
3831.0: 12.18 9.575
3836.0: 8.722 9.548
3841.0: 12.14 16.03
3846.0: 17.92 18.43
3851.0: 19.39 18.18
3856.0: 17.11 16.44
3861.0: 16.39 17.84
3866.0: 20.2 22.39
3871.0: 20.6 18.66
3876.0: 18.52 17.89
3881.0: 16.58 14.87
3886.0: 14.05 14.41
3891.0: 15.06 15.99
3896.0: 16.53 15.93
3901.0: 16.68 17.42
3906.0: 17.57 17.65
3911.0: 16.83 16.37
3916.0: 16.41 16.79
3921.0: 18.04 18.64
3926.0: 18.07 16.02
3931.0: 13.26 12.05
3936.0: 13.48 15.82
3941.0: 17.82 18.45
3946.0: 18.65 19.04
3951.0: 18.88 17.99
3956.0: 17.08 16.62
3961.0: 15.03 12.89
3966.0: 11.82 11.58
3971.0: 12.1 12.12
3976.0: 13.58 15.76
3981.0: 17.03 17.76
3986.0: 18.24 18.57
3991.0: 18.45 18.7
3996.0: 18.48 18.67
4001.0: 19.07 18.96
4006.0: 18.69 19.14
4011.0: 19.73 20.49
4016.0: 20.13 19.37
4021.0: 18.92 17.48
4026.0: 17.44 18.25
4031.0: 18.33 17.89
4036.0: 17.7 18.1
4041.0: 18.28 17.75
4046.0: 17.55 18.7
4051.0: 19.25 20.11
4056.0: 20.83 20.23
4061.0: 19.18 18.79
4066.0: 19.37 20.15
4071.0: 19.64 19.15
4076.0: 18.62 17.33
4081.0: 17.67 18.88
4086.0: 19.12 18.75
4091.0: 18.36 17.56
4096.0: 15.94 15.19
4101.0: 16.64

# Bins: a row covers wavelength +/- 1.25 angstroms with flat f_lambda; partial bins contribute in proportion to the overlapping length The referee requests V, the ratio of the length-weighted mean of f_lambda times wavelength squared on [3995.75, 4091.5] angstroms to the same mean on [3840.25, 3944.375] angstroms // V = 1.2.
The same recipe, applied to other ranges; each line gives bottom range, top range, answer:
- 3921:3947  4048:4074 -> 1.28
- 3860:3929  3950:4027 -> 1.04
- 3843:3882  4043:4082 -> 1.15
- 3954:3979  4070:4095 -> 1.41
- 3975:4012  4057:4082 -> 1.09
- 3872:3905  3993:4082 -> 1.24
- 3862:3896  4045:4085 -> 1.20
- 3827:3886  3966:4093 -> 1.22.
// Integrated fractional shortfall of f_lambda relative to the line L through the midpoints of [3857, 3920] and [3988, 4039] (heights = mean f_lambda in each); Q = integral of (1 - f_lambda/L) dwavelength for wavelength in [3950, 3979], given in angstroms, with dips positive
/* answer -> 5.64 angstroms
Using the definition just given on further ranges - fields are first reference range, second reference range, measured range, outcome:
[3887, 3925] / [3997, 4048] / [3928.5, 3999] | 6.4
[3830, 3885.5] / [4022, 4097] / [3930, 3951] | 1.2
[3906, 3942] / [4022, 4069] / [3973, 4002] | 0.4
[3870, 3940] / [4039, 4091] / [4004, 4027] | -1.1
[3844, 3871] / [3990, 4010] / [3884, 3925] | 4.6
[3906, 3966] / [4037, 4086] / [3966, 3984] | 3.5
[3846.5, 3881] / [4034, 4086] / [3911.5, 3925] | 1.0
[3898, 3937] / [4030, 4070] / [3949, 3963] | 0.1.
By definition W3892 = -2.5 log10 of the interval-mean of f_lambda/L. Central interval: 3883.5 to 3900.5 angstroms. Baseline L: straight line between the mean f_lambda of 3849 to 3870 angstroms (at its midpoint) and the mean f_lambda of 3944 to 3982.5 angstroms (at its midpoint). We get 0.14 mag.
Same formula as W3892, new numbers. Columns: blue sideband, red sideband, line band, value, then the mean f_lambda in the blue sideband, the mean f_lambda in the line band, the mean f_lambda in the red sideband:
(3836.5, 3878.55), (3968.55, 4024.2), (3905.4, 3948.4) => 0.06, 17.3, 16.6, 17.7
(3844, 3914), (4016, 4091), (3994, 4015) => -0.05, 17.3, 19.1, 18.7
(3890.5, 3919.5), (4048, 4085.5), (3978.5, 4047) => -0.01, 16.6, 18.4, 19.2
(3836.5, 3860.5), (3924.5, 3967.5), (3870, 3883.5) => -0.14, 15.9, 18.1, 16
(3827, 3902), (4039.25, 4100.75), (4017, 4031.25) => -0.02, 16.1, 18.3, 18.6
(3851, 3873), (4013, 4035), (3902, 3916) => 0.10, 18.7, 17.1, 18.6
